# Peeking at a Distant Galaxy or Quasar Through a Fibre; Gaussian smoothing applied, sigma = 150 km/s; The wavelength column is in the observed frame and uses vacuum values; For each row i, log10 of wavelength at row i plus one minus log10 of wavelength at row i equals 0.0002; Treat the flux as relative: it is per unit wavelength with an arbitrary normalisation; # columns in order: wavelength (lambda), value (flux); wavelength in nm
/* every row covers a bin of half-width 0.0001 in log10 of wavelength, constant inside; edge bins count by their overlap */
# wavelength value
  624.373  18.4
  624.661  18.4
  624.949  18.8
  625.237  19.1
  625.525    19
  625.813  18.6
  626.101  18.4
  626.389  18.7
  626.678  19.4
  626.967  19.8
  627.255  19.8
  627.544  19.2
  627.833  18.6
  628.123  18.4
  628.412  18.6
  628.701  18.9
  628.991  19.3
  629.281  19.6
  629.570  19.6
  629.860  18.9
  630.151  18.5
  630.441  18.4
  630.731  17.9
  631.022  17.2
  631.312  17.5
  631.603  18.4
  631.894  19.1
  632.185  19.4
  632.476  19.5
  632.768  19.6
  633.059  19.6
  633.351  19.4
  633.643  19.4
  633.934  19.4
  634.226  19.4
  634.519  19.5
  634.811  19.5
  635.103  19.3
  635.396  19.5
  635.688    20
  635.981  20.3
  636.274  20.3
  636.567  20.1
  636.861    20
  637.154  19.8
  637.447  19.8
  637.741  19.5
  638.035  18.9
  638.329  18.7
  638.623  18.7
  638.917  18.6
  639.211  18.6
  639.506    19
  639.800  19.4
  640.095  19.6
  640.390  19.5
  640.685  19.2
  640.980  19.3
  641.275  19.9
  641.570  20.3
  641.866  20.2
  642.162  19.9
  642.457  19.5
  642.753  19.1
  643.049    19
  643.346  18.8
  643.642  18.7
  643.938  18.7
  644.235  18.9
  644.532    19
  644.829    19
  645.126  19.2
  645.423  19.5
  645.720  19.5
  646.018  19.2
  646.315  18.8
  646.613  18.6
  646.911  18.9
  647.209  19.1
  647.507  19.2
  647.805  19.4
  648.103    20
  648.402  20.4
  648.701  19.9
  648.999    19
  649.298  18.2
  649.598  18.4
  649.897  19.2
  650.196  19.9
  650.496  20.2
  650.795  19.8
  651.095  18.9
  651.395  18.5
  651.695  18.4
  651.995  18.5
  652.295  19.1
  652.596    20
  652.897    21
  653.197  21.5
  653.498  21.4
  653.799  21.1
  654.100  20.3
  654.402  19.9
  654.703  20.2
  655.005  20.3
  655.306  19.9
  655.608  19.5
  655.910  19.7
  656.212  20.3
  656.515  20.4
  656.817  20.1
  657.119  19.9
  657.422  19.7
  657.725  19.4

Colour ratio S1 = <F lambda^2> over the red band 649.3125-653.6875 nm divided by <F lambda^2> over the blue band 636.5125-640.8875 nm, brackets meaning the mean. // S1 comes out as 1.06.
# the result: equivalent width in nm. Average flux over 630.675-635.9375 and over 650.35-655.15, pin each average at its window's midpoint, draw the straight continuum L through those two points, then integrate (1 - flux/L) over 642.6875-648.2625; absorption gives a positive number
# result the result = 0.16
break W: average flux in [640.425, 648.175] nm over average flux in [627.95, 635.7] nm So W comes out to 1.01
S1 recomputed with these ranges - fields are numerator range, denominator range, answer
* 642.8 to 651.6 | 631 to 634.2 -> 1.05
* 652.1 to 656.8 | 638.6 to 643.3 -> 1.09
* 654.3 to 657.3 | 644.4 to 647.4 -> 1.08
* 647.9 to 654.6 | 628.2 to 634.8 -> 1.11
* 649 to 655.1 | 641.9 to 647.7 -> 1.06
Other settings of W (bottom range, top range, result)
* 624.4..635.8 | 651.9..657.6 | 1.06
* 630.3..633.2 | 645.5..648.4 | 1.03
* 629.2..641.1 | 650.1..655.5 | 1.04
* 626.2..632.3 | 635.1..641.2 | 1.03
